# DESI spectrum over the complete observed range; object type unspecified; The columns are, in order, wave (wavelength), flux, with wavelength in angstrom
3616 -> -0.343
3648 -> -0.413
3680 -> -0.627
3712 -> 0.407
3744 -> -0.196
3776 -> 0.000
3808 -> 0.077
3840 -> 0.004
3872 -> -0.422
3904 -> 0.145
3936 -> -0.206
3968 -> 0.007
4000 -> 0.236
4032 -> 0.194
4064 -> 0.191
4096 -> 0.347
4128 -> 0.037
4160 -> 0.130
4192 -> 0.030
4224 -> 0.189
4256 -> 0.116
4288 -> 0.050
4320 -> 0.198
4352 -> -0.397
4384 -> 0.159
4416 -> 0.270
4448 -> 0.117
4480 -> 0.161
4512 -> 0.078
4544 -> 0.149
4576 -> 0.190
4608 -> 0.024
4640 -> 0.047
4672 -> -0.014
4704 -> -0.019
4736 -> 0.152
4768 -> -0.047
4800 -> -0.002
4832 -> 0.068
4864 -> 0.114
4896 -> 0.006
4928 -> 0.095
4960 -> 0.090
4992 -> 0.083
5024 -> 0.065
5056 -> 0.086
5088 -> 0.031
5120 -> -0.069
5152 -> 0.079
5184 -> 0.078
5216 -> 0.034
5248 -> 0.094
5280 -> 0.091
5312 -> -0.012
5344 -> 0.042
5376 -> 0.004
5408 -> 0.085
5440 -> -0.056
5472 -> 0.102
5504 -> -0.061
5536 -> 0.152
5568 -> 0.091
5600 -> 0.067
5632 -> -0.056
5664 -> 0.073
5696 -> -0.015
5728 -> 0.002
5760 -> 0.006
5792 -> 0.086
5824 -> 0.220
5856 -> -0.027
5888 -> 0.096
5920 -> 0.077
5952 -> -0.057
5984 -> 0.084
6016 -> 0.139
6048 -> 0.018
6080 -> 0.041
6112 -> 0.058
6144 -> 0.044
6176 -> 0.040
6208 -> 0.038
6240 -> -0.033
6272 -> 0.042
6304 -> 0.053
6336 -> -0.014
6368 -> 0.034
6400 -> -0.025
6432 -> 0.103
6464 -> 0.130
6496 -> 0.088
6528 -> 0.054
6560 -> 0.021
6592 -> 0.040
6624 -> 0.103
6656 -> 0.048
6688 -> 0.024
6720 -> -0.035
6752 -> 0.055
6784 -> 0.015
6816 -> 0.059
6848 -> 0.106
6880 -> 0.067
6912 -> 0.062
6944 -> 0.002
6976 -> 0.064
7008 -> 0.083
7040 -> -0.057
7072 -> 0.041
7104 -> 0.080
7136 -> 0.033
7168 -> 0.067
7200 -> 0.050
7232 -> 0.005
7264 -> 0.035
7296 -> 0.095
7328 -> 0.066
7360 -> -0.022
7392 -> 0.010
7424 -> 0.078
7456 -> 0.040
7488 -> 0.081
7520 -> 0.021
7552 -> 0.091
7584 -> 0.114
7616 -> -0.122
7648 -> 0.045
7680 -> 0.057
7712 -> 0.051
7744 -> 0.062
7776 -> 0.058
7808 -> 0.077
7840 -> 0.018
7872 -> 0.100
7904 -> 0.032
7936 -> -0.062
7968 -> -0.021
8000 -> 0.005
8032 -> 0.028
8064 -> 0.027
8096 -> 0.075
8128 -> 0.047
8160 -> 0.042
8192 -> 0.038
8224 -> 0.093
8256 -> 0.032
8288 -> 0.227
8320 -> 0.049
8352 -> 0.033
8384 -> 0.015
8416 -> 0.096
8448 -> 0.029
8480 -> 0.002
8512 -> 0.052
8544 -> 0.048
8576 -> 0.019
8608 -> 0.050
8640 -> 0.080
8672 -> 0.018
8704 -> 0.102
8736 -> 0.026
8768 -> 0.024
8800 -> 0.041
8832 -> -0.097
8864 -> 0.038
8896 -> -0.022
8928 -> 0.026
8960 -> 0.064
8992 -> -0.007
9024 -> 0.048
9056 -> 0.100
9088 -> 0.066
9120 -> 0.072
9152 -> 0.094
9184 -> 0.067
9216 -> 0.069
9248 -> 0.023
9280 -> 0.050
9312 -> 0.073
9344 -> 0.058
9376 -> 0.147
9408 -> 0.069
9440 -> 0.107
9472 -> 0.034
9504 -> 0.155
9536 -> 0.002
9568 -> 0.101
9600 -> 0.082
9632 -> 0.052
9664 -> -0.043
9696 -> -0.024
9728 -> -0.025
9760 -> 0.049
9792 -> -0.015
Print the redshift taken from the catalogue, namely 1.22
